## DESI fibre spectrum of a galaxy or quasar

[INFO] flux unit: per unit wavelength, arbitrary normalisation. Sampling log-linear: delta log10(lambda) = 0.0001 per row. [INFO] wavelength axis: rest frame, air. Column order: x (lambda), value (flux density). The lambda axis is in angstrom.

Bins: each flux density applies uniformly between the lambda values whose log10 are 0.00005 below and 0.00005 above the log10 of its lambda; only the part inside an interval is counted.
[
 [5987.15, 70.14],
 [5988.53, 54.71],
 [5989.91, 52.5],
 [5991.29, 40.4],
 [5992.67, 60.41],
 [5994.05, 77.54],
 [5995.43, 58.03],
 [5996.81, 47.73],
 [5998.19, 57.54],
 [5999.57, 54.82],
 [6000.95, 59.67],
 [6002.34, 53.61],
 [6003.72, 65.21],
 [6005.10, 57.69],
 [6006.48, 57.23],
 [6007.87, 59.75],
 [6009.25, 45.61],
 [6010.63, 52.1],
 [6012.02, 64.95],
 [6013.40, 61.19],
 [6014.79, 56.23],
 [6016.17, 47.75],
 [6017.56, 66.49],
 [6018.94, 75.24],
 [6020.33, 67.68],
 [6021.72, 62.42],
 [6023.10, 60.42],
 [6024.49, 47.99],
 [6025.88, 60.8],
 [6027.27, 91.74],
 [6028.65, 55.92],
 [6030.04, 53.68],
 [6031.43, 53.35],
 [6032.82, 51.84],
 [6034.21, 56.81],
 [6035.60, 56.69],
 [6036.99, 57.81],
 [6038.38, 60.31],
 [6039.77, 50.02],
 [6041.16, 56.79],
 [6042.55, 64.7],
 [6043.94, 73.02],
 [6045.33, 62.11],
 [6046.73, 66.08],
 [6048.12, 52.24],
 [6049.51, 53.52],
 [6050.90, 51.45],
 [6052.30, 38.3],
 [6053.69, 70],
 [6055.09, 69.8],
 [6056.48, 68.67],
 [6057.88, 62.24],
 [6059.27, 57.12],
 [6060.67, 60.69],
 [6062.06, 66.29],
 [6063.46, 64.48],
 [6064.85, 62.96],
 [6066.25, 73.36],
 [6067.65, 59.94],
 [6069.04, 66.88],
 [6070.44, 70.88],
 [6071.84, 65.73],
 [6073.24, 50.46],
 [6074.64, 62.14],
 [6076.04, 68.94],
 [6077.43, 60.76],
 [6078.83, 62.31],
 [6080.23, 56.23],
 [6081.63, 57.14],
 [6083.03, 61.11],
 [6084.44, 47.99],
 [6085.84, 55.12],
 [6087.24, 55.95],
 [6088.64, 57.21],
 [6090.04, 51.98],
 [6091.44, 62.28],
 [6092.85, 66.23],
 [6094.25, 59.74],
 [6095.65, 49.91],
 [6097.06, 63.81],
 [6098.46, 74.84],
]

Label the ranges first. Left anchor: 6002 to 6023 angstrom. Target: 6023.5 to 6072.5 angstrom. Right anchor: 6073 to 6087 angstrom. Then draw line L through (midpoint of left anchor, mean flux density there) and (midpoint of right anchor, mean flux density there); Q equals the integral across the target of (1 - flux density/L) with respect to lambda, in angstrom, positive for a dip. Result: -1.64 angstrom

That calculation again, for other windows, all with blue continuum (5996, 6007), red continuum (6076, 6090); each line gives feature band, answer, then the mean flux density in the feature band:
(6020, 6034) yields -0.8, 60.3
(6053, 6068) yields -2.1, 65.1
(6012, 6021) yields -0.9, 62.6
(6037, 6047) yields -0.8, 61.4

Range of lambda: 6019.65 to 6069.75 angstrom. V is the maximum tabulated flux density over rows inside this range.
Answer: 91.74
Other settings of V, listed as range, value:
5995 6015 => 65.21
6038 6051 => 73.02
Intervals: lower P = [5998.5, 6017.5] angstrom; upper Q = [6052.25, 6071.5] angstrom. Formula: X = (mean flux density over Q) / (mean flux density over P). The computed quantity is 1.13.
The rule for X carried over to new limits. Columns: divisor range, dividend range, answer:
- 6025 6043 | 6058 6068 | 1.08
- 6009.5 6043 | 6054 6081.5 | 1.07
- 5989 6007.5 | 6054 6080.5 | 1.12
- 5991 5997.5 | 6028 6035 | 0.94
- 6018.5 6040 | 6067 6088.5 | 1.00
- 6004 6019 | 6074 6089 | 1.01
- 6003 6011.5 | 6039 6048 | 1.09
